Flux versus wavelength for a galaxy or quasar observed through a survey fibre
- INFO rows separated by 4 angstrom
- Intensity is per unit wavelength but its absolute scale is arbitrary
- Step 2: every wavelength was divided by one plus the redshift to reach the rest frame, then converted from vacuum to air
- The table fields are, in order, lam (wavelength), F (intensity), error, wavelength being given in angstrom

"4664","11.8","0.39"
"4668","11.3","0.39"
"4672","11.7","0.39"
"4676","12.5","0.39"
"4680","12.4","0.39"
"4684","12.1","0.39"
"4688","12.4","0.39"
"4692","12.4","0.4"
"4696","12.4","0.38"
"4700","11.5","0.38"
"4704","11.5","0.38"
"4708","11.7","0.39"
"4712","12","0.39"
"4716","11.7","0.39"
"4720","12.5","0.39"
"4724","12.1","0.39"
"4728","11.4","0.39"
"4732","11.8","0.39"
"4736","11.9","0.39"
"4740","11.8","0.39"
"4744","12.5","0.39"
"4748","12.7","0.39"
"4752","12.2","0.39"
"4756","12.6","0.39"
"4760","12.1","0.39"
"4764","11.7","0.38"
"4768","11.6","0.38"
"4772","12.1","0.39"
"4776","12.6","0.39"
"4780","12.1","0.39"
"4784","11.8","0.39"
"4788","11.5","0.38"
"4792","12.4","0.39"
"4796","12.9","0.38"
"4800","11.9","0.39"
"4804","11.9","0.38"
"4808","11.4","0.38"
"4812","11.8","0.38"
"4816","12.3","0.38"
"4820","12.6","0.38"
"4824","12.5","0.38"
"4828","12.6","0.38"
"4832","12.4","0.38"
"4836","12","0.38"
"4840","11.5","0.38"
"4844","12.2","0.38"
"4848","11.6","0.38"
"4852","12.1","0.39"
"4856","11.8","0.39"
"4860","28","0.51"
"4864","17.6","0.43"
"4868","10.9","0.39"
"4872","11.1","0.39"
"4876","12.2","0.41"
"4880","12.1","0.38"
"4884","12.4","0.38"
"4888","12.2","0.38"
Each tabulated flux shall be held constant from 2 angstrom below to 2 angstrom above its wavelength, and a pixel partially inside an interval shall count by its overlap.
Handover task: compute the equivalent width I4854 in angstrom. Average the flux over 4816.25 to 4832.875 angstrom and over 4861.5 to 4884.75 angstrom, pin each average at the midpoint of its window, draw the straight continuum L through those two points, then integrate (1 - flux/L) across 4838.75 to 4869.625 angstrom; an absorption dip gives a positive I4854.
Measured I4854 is -4.1 angstrom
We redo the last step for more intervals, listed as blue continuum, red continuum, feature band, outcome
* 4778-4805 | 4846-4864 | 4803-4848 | 6.6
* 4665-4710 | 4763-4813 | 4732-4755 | -0.4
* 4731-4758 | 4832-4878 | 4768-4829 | 3.8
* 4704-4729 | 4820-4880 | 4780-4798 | 0.8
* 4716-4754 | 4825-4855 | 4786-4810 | 0.1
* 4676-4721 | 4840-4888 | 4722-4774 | 2.1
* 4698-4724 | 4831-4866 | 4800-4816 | 2.2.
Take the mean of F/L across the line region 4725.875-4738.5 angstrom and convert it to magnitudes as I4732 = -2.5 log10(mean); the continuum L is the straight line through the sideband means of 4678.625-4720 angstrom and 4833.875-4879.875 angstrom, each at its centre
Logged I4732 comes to 0.06 mag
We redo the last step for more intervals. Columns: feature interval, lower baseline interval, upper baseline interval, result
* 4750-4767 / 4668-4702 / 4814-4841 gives 0.009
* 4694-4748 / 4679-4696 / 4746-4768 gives 0.030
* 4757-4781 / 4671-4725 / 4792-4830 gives 0.010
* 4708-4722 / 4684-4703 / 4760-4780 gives 0.008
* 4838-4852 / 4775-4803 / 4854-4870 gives 0.325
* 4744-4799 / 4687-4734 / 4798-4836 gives -0.011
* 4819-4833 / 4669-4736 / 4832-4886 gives 0.053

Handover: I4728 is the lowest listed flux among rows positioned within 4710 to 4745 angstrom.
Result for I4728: 11.4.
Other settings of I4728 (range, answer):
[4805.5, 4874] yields 10.9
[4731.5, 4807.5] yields 11.5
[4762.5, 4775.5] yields 11.6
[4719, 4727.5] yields 12.1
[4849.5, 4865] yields 11.8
